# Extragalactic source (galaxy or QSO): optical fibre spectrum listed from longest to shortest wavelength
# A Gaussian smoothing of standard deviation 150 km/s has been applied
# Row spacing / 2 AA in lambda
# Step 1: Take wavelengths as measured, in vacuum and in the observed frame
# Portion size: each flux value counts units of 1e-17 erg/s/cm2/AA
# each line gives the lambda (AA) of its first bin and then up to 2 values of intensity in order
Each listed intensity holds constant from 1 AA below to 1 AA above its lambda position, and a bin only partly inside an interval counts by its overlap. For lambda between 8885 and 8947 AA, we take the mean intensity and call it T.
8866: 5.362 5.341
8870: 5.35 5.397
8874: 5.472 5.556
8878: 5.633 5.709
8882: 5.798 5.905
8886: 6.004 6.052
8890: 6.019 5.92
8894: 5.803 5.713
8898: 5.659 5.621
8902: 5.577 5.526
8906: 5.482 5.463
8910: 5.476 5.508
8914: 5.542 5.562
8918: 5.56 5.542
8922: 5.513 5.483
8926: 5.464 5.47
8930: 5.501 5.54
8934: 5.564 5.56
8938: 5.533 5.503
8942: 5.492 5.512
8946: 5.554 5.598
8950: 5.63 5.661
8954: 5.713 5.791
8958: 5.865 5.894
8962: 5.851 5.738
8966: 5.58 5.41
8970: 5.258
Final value 5.6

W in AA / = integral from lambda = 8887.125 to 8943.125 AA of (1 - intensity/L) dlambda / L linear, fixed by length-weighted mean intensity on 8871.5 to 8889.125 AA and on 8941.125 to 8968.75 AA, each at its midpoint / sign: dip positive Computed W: 1.09 AA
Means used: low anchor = 5.74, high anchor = 5.67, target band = 5.59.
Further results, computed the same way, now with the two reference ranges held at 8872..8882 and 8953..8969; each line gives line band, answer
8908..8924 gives 0.4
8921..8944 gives 0.7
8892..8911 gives 0.1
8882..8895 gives -0.8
